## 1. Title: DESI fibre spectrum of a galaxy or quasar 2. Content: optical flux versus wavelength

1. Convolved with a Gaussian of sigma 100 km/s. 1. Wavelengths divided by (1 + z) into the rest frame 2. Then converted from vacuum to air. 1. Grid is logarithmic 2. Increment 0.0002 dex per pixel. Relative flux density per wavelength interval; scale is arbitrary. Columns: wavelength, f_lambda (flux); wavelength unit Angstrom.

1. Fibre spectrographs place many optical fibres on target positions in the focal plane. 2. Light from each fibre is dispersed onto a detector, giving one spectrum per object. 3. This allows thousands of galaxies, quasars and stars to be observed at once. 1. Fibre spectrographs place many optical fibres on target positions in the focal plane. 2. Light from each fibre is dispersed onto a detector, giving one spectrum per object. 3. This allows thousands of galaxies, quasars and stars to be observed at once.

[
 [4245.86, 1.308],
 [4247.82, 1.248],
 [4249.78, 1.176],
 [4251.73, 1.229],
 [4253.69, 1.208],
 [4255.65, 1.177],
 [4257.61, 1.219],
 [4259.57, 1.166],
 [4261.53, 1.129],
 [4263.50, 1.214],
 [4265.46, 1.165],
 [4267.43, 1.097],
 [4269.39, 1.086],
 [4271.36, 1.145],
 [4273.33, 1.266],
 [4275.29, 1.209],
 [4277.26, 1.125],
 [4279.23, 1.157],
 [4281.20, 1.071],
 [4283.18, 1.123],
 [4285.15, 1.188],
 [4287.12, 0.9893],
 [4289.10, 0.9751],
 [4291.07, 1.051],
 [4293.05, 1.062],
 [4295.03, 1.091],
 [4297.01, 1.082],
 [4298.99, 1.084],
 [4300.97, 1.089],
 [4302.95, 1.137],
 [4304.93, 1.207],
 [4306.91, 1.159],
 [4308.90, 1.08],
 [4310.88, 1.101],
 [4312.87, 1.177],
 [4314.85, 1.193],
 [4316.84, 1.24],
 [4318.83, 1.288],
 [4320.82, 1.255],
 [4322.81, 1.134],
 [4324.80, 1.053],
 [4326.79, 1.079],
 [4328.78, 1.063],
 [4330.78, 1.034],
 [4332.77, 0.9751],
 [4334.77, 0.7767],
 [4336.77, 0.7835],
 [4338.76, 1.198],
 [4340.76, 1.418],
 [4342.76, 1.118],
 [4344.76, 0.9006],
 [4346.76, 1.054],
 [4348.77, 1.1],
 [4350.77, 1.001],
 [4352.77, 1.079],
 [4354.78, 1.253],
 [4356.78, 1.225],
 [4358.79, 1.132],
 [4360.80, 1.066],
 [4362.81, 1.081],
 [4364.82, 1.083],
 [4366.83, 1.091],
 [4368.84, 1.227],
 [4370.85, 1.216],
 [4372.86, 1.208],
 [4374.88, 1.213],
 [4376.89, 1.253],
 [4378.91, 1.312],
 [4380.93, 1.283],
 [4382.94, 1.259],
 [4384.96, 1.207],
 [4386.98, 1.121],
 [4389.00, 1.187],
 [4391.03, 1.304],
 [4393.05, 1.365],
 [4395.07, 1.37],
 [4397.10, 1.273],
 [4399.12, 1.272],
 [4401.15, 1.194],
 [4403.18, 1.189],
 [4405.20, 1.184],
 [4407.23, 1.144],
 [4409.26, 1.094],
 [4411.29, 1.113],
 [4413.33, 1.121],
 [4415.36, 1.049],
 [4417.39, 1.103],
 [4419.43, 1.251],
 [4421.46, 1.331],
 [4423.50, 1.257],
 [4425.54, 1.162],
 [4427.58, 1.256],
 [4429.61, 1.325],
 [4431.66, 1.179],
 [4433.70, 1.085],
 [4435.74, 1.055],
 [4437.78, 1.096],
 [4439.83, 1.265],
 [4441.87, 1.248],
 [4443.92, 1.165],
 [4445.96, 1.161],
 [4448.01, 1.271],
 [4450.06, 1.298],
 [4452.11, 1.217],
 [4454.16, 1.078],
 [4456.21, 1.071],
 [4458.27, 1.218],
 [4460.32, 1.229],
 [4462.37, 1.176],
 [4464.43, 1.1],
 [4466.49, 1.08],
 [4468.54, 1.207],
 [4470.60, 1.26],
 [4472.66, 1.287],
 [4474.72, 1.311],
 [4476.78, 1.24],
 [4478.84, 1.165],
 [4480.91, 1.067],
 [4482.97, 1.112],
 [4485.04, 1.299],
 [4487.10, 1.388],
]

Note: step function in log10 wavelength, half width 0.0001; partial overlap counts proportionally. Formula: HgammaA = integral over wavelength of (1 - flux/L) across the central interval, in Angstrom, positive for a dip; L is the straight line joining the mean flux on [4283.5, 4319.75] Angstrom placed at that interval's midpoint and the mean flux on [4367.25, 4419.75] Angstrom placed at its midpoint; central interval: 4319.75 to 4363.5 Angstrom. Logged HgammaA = 3.0 Angstrom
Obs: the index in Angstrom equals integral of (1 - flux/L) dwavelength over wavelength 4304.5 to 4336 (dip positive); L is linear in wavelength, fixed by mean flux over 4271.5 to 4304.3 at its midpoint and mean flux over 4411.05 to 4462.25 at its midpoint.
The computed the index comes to 0.4 Angstrom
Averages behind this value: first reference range 1.11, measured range 1.11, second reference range 1.19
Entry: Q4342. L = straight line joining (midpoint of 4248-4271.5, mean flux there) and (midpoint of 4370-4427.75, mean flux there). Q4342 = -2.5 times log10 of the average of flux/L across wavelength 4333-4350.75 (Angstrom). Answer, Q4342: 0.16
